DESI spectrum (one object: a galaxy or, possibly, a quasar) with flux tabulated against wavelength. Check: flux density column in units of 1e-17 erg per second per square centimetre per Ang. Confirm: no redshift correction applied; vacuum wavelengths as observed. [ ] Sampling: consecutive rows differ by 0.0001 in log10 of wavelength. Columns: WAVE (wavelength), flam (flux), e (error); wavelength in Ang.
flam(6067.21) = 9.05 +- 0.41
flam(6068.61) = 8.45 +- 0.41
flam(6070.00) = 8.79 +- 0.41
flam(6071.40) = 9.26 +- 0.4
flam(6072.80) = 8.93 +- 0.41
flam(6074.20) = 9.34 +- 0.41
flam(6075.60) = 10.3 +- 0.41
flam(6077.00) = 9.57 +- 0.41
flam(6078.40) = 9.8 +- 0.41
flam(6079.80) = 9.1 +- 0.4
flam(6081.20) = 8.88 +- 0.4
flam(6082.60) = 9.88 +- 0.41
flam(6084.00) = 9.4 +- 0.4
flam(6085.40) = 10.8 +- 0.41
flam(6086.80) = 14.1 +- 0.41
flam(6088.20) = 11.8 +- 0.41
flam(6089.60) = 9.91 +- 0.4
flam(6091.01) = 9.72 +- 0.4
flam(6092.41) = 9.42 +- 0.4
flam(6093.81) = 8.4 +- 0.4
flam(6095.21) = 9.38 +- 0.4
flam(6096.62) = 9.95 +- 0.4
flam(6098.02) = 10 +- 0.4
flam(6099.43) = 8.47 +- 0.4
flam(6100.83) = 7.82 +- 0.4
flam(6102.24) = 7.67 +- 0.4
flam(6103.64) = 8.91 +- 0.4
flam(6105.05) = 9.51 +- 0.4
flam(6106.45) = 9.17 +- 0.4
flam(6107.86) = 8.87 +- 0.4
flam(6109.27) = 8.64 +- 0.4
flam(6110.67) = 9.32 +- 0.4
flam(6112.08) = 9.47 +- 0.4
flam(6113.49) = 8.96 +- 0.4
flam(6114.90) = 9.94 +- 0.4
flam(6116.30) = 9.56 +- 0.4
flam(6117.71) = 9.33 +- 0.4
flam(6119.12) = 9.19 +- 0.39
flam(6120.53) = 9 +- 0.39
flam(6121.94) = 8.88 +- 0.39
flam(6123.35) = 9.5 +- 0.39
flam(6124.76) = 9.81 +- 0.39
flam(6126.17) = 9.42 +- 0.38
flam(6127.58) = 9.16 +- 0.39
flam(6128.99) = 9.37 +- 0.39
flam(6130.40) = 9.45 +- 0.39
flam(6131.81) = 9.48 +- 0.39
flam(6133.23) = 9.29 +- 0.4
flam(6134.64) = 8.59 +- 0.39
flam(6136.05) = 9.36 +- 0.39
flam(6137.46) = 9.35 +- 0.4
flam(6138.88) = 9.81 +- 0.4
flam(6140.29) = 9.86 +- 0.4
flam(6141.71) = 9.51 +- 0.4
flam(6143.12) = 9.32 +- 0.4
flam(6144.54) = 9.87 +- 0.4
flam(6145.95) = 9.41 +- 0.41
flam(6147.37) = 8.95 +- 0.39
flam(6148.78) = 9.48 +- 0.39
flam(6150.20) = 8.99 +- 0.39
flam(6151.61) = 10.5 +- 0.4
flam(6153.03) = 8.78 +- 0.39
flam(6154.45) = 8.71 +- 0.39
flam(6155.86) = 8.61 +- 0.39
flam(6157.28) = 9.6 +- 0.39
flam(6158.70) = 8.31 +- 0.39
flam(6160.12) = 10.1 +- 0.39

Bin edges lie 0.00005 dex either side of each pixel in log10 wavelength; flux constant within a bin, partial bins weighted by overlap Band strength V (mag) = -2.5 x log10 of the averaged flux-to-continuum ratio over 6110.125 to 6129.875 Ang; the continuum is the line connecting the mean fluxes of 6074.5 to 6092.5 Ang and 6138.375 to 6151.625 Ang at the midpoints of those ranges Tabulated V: 0.05 mag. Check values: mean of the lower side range 10.2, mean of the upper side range 9.52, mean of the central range 9.35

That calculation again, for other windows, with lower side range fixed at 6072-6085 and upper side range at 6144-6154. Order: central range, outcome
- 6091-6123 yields 0.041 mag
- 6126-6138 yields 0.018 mag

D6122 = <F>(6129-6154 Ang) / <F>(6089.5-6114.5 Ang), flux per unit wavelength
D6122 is 1.04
